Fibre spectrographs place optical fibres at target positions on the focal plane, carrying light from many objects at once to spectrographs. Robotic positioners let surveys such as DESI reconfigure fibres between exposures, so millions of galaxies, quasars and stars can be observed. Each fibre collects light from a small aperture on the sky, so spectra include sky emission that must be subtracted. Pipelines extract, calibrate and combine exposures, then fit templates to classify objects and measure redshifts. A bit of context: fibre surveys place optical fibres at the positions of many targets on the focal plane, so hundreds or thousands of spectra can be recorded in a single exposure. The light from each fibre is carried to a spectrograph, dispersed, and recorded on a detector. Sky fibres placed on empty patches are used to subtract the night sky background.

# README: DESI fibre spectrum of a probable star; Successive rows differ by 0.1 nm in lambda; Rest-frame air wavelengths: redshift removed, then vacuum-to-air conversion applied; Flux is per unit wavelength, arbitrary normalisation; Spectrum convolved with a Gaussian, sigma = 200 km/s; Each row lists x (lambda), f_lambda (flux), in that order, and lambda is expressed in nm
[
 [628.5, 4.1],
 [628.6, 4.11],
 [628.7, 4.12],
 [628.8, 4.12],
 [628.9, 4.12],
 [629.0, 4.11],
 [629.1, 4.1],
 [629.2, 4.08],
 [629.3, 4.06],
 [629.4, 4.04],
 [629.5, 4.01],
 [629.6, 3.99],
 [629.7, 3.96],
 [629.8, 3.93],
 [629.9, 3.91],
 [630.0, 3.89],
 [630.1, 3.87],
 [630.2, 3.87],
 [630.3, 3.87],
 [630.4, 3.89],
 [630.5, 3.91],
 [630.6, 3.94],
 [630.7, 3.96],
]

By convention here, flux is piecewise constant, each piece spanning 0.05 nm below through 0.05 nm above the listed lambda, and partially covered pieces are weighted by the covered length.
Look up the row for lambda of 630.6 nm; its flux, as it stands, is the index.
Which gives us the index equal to 3.94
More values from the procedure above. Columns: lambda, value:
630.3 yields 3.87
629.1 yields 4.1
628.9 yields 4.12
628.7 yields 4.12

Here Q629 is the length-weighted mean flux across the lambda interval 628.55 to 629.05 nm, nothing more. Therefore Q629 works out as 4.12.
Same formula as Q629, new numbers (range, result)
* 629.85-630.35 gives 3.88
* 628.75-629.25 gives 4.11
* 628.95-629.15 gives 4.11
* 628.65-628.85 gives 4.12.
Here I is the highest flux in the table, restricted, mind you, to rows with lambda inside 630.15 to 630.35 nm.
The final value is 3.87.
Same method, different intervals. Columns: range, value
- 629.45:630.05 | 4.01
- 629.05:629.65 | 4.1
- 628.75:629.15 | 4.12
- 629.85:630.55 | 3.91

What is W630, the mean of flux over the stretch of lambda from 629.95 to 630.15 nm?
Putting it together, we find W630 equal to 3.88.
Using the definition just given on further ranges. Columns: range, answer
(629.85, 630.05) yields 3.9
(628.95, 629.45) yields 4.08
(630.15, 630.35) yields 3.87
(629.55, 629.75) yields 3.98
